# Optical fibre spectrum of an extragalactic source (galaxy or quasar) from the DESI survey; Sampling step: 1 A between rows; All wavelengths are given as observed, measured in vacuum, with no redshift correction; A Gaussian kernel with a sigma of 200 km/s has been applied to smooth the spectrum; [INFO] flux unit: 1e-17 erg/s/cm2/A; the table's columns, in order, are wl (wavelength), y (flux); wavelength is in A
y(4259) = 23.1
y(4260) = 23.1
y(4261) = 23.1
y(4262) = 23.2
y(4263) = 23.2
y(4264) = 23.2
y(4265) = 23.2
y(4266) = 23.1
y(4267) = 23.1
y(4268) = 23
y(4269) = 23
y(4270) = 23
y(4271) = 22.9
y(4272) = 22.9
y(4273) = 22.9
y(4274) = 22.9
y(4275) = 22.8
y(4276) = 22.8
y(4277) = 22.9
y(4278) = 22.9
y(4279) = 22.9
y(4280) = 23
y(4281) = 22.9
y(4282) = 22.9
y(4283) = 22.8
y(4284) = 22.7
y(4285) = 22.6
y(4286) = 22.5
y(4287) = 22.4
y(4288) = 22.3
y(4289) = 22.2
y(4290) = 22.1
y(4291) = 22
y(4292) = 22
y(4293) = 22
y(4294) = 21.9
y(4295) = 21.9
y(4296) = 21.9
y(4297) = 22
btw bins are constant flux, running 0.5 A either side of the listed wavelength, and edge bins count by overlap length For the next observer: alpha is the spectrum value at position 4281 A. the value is 22.9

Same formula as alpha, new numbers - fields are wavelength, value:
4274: 22.9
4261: 23.1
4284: 22.7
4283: 22.8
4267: 23.1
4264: 23.2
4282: 22.9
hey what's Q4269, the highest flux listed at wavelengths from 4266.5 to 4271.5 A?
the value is 23.1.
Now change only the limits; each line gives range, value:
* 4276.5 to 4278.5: 22.9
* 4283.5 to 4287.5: 22.7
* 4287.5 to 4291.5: 22.3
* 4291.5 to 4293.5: 22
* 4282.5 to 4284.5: 22.8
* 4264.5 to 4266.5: 23.2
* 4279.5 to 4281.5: 23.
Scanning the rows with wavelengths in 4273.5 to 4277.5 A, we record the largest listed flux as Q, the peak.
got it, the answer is 22.9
